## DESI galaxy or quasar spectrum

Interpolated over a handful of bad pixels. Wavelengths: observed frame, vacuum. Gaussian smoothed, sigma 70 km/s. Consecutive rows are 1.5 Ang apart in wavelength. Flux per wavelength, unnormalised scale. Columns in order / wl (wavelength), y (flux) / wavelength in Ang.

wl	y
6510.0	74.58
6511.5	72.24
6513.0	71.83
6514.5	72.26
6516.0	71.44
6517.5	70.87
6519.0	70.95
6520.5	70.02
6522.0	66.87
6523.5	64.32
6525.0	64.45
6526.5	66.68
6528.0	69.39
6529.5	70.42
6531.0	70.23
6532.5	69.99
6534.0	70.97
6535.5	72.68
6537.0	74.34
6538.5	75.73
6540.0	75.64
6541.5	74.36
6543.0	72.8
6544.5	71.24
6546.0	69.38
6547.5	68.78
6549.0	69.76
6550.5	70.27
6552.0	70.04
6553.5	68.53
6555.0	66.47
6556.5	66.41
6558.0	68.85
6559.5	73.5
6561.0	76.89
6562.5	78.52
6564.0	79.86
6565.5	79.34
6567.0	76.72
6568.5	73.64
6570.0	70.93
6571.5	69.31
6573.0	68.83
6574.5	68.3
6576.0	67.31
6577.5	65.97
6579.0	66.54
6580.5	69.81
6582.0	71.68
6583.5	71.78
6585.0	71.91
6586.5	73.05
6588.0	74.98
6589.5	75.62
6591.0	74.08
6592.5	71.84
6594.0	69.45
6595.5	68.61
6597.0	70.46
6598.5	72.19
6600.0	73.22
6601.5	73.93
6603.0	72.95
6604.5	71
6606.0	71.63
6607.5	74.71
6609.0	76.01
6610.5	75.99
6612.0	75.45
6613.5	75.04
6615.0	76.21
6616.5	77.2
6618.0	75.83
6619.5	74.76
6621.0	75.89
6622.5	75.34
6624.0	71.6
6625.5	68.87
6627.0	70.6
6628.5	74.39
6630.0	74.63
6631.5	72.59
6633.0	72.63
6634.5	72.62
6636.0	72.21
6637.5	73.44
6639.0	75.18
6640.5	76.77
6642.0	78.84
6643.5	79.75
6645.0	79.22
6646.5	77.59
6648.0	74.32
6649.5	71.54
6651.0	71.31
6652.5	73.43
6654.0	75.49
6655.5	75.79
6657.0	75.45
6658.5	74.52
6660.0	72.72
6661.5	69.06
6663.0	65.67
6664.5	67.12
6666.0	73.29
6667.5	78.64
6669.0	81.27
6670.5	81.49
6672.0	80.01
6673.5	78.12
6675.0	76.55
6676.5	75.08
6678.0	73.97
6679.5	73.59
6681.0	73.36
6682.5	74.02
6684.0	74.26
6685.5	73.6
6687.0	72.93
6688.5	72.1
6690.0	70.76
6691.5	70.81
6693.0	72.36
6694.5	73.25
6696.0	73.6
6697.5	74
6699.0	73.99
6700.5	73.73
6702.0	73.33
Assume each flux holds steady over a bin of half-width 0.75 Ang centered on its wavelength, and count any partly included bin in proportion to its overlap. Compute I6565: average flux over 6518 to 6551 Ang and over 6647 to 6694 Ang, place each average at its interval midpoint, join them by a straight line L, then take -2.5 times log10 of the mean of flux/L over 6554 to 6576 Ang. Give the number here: -0.02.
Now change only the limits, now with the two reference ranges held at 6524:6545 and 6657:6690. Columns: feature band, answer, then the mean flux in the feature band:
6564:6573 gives -0.03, 74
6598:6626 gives -0.02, 74.2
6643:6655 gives -0.02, 75.2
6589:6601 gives 0.01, 71.9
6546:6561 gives 0.03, 69.6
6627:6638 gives 0.01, 73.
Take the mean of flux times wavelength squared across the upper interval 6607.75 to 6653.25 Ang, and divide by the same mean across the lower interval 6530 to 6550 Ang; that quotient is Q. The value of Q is 1.07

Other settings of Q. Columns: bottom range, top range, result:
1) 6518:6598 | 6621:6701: 1.08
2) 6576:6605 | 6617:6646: 1.06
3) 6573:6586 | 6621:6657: 1.09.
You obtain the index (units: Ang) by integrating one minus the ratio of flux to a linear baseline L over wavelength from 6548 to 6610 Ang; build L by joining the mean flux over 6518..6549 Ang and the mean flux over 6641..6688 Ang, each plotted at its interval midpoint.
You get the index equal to 0.1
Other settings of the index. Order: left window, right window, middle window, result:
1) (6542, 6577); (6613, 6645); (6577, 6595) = 0.3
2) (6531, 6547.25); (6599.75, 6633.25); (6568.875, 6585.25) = 0.9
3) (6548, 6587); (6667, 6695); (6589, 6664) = -0.5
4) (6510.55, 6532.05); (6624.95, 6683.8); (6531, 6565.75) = -0.8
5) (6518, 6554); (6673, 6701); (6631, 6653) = -0.6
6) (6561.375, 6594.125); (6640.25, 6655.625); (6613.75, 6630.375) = 0.1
